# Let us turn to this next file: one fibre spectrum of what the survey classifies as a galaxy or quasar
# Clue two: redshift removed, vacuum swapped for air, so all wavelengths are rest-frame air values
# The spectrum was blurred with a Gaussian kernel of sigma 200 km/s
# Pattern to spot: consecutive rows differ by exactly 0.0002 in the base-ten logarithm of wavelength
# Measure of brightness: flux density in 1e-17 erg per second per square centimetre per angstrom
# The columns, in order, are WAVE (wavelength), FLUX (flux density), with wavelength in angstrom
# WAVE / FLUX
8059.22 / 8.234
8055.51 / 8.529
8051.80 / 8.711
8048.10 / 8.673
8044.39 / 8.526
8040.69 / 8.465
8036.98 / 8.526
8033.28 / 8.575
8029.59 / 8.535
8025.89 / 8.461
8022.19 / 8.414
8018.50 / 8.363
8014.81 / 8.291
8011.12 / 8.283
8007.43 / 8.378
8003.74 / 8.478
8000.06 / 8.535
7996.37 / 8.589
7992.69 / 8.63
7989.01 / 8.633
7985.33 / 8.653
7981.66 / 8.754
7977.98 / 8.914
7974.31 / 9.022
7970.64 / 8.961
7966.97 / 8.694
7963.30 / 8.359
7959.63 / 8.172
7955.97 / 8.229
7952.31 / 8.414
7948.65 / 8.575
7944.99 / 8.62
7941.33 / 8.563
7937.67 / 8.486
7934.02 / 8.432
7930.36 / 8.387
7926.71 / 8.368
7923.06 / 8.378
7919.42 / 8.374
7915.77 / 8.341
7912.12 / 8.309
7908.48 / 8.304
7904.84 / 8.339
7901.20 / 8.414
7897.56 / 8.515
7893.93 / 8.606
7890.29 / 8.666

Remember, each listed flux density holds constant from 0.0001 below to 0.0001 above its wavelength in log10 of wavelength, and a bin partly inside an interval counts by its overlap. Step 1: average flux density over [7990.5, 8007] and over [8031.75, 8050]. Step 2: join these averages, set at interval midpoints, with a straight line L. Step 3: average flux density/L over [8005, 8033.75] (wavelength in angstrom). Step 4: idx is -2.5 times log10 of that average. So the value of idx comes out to 0.02 mag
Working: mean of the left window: 8.54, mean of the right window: 8.55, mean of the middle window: 8.41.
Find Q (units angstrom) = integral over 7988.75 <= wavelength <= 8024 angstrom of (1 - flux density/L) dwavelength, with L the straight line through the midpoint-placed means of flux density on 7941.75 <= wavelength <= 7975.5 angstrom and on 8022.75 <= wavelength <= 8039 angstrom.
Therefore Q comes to 0.31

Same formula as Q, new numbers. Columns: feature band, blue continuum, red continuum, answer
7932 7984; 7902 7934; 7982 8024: -1.03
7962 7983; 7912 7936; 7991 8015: -0.91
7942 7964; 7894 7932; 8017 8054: 0.07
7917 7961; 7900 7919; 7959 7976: 0.46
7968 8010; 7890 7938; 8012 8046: -1.18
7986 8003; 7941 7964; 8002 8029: -0.40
